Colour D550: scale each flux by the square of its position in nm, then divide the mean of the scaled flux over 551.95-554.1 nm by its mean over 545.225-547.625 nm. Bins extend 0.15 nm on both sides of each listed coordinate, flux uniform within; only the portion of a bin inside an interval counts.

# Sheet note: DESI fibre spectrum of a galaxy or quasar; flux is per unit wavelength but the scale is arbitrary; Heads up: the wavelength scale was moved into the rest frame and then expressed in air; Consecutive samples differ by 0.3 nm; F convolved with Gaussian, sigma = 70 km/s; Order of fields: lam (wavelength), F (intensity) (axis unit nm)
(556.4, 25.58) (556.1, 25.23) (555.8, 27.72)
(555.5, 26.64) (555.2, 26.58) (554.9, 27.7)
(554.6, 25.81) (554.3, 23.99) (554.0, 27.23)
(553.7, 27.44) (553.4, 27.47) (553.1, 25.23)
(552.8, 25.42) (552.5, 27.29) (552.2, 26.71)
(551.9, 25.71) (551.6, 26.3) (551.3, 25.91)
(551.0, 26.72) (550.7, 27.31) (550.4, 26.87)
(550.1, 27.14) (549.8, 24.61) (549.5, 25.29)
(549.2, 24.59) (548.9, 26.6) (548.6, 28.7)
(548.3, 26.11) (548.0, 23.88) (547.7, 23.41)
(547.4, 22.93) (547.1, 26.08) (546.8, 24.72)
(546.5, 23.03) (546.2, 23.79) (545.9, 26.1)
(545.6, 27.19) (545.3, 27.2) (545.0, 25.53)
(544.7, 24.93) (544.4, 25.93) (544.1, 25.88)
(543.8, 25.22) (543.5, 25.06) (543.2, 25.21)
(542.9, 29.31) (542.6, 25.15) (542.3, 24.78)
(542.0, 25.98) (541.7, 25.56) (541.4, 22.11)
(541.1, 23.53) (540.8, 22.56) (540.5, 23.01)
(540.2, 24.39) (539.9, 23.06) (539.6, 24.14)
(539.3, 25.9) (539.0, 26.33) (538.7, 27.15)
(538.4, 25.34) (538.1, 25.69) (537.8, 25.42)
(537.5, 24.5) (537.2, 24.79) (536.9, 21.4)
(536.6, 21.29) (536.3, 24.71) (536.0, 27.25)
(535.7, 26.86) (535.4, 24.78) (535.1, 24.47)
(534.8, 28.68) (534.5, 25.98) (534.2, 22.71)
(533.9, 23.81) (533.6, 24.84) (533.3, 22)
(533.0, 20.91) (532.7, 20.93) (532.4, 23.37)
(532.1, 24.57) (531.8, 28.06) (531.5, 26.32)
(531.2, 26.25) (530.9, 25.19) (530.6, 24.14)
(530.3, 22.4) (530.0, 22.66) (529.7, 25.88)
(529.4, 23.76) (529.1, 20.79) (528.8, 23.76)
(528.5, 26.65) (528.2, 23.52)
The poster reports 1.09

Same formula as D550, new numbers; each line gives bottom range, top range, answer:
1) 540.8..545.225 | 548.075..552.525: 1.07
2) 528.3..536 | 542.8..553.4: 1.12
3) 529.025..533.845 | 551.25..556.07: 1.20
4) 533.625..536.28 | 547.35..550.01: 1.04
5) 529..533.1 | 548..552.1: 1.17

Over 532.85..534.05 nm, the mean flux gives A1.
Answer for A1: 22.9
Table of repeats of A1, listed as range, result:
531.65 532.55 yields 25.3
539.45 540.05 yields 23.6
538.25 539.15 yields 26.3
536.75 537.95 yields 24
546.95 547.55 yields 24.5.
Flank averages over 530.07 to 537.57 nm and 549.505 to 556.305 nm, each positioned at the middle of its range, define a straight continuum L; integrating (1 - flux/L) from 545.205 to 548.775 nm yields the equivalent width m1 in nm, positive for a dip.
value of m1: 0.072 nm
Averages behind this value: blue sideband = 24.4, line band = 25.2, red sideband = 26.4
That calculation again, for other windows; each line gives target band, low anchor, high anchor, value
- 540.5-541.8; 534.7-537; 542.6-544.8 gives 0.12 nm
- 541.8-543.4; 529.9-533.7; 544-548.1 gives -0.08 nm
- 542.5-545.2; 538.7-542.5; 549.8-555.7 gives -0.10 nm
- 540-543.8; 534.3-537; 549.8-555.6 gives 0.13 nm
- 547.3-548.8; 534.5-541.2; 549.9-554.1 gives 0.06 nm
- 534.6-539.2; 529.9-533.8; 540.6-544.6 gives -0.14 nm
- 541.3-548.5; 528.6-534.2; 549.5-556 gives 0.06 nm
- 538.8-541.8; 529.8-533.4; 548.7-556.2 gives 0.10 nm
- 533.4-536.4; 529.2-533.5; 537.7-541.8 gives -0.14 nm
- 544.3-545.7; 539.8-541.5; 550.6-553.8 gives -0.10 nm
